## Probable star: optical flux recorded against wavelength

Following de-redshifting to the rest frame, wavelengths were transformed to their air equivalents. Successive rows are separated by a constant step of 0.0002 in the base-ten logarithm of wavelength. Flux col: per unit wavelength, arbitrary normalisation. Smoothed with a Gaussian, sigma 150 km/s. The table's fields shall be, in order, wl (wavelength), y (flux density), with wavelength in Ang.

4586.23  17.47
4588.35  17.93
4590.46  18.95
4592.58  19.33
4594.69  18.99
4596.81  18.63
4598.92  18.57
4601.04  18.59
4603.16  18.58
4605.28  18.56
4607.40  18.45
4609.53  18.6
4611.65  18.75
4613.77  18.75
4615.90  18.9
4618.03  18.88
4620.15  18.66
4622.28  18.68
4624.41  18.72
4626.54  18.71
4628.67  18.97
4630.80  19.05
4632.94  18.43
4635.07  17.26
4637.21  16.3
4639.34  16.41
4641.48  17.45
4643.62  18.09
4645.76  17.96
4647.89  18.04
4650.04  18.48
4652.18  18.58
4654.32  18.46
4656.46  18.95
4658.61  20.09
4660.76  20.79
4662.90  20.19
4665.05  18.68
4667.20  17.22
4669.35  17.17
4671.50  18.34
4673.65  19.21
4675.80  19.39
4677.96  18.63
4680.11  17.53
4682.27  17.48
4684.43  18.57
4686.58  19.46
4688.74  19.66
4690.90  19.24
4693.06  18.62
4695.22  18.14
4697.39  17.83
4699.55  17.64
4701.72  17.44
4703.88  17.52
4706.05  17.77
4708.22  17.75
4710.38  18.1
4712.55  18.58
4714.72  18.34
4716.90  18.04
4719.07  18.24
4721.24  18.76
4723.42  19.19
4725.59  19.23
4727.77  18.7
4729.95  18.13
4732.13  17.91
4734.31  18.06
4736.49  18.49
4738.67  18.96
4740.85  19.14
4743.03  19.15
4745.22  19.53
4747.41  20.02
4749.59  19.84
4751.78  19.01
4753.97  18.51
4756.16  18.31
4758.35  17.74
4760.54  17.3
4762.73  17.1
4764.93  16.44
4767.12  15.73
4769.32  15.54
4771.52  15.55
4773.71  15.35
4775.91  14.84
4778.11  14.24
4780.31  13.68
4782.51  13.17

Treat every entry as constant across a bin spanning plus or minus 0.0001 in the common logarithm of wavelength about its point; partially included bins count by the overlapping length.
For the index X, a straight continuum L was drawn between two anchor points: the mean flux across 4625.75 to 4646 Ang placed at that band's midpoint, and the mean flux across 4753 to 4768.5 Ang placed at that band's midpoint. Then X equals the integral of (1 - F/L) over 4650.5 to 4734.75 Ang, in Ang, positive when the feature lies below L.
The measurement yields -4.4 Ang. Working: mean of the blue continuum 17.8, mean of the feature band 18.5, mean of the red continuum 17.3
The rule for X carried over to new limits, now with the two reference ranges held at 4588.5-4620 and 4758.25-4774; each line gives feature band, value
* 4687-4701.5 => -0.9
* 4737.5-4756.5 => -3.0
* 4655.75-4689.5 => -2.1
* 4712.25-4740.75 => -2.7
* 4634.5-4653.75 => 0.5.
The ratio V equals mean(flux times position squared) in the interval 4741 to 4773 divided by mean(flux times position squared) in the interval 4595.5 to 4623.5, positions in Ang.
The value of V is 1.0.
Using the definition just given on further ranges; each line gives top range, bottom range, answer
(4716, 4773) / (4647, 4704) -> 1.01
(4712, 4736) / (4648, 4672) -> 1.01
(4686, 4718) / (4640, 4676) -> 1.00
